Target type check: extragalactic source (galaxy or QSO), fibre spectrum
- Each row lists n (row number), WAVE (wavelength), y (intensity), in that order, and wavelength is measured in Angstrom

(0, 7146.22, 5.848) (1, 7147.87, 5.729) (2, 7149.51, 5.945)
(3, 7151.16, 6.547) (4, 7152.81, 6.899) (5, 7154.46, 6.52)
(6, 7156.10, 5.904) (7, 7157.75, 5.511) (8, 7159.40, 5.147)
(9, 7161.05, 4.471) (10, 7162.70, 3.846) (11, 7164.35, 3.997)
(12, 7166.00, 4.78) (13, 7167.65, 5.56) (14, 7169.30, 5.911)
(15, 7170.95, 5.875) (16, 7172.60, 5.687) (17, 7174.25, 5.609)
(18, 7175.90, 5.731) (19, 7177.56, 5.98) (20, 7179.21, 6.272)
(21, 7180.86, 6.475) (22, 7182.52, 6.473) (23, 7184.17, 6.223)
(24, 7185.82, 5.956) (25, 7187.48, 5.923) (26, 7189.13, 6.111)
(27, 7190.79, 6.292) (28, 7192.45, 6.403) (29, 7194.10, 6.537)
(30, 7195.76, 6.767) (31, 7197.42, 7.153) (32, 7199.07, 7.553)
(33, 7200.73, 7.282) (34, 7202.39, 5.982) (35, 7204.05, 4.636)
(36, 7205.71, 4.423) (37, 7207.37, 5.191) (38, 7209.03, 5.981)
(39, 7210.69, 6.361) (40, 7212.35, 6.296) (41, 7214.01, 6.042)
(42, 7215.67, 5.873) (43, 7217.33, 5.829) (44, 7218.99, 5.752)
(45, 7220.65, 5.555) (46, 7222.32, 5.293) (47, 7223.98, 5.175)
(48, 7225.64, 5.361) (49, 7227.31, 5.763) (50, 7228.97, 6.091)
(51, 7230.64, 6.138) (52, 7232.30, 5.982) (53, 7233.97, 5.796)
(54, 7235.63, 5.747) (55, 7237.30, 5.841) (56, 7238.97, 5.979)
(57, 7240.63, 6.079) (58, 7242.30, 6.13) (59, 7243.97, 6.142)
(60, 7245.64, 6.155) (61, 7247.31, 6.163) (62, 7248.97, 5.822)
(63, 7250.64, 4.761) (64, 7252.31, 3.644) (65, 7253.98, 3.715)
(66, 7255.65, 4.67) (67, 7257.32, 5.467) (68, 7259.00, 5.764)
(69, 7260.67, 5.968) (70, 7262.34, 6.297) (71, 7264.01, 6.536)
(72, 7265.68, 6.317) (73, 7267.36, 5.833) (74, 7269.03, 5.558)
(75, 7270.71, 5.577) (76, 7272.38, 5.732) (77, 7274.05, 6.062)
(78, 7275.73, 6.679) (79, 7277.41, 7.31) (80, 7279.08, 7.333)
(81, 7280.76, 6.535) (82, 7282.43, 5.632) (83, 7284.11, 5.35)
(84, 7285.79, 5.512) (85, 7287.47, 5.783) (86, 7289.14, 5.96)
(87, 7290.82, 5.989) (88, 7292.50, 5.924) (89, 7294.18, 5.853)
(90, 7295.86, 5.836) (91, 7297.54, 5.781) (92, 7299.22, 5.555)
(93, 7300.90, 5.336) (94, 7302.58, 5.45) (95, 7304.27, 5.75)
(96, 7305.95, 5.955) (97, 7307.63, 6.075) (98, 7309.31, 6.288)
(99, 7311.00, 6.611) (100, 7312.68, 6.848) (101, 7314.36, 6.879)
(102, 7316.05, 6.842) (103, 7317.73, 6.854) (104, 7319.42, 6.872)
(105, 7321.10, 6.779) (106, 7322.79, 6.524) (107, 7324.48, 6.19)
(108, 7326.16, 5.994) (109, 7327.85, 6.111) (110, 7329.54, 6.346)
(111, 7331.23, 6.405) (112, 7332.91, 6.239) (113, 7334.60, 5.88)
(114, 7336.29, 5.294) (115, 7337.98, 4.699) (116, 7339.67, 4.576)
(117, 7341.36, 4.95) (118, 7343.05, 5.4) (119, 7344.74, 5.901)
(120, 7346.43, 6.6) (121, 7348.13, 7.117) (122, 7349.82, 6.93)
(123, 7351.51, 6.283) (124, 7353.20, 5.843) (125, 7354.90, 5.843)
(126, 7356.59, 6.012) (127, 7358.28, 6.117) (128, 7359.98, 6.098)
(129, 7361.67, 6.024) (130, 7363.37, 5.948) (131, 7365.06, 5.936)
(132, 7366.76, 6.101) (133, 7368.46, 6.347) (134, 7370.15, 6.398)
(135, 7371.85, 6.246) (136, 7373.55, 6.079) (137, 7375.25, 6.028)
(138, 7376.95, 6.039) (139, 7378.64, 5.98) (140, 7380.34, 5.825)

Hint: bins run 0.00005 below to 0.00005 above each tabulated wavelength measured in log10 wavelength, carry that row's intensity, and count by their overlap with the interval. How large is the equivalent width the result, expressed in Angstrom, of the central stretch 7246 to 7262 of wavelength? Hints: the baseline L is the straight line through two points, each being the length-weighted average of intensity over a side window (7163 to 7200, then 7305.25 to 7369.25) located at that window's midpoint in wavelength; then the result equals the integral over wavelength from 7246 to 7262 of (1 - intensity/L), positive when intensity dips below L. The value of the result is 2.4 Angstrom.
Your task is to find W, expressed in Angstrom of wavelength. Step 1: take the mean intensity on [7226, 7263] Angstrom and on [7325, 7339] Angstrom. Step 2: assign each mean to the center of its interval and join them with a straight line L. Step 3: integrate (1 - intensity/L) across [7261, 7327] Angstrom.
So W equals -4.5 Angstrom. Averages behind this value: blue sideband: 5.63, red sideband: 5.86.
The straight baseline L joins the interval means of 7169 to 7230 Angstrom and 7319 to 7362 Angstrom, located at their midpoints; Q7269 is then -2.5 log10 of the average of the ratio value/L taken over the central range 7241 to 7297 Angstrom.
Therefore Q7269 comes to 0.04 mag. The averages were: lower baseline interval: 6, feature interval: 5.82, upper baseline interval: 6.03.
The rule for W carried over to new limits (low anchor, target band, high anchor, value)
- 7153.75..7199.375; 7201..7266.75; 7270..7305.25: 2.60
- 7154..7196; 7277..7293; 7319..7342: -0.66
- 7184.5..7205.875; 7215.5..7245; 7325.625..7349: 1.74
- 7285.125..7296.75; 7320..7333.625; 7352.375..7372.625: -0.86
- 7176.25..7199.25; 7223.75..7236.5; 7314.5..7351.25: 1.07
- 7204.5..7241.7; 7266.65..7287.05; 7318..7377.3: -0.71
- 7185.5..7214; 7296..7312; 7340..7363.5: 0.55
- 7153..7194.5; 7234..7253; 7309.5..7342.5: 0.72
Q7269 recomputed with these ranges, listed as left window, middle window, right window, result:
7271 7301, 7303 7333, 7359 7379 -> -0.063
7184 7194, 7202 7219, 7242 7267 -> 0.058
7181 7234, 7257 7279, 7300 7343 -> -0.019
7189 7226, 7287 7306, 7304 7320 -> 0.122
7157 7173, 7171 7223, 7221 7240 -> -0.127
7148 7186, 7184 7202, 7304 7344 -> -0.139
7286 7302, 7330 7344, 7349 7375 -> 0.103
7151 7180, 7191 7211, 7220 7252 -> -0.099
